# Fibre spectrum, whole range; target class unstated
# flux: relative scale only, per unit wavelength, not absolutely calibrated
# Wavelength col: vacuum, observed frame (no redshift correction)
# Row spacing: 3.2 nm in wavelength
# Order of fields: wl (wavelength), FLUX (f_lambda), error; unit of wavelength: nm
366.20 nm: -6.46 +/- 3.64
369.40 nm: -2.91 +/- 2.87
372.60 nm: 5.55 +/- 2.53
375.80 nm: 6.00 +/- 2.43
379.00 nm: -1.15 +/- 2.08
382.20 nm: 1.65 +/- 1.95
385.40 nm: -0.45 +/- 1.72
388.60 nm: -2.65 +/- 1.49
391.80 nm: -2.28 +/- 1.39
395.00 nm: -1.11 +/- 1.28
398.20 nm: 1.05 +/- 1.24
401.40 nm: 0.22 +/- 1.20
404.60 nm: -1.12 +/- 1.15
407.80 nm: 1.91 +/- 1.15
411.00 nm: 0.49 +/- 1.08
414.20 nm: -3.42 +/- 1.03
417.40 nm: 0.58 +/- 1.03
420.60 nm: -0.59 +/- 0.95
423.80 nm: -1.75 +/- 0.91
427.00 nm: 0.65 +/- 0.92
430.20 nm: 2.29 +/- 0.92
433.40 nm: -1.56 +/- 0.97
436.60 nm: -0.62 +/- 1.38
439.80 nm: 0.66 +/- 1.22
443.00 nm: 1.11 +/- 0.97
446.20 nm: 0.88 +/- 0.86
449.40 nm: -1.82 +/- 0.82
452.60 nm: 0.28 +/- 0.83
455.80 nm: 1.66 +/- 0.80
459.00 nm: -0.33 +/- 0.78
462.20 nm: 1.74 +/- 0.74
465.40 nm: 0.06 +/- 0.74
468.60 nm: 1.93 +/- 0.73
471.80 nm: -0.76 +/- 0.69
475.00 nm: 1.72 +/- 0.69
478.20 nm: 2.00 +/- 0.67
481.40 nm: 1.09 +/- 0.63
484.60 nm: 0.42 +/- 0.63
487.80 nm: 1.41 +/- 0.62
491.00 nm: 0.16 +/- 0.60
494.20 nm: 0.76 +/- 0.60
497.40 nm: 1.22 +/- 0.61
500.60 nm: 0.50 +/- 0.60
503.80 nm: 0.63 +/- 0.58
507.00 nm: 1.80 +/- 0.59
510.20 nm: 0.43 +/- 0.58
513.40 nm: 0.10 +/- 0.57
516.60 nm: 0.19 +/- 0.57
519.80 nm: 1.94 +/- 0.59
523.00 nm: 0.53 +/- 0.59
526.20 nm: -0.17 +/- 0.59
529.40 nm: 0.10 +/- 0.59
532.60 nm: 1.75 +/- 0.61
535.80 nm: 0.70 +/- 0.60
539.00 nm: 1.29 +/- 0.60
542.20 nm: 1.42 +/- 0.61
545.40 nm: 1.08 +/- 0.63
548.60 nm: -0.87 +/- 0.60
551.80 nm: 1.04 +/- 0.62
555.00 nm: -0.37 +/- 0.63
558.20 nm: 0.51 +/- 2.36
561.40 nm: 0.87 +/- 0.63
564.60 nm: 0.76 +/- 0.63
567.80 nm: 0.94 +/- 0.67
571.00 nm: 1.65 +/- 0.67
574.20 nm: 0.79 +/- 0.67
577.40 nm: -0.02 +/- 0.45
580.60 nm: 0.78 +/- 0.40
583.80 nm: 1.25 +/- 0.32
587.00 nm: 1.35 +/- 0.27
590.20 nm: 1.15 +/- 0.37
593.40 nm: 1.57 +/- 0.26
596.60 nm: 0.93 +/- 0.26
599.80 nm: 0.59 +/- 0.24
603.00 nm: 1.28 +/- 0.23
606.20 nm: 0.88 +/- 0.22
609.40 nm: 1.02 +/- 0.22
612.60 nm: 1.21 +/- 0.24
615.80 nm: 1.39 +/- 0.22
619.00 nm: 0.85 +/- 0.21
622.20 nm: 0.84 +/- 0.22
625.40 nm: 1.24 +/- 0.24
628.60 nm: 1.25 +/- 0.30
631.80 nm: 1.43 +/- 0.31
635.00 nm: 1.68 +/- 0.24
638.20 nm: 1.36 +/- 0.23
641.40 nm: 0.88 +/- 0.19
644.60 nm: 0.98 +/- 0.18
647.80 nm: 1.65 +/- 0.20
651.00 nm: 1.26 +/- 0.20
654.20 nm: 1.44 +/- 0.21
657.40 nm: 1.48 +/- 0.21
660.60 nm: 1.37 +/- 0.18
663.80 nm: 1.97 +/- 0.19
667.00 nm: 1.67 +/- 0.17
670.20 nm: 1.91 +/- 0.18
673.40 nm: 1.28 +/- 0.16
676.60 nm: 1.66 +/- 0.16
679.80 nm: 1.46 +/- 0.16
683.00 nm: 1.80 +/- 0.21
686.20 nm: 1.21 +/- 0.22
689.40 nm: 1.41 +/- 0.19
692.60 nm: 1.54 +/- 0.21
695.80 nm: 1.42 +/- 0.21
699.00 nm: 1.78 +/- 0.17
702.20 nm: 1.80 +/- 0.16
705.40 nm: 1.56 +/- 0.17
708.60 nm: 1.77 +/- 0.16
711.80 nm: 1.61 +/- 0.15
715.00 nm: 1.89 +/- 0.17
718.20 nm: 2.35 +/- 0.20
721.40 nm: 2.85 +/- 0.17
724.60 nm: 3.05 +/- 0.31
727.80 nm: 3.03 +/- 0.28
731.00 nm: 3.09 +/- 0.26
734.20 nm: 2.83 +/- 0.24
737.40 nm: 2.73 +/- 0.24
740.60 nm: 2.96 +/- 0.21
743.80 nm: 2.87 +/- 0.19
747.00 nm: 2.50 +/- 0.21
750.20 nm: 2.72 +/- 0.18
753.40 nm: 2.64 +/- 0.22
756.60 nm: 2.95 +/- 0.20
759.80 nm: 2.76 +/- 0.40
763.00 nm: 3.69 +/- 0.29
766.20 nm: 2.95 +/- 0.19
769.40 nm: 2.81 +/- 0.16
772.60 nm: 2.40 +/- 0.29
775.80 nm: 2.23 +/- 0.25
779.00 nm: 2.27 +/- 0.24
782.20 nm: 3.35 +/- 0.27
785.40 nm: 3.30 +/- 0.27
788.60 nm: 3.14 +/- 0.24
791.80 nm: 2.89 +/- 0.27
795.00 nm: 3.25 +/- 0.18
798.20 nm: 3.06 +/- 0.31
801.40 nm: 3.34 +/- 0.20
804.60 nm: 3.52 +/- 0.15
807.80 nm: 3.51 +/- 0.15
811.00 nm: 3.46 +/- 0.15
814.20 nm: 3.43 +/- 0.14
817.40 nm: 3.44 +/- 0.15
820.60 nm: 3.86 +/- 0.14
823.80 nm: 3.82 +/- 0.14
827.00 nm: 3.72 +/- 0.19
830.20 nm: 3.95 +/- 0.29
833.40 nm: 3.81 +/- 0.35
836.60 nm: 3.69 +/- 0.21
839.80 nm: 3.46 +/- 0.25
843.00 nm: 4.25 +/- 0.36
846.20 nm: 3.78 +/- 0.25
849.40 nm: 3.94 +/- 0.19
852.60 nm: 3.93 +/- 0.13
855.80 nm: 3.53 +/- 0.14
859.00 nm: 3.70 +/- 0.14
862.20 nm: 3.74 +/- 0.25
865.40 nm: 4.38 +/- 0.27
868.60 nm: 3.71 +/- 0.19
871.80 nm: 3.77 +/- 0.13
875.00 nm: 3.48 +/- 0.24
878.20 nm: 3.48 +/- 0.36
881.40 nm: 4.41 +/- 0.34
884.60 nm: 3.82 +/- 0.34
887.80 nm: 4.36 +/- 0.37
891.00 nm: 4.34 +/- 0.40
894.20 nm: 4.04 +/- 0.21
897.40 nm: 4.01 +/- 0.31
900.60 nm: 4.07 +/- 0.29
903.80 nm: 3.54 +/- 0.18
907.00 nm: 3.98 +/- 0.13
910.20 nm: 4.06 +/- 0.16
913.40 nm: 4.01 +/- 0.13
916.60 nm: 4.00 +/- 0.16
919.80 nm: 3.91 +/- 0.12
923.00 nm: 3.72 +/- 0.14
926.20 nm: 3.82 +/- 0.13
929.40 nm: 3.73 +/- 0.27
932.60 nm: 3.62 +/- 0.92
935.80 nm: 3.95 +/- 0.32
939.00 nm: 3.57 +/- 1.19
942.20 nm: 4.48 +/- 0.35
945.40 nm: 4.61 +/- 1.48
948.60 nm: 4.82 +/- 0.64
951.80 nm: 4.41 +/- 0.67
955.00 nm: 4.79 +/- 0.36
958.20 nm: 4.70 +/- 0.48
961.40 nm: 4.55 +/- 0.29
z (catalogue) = 0.796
